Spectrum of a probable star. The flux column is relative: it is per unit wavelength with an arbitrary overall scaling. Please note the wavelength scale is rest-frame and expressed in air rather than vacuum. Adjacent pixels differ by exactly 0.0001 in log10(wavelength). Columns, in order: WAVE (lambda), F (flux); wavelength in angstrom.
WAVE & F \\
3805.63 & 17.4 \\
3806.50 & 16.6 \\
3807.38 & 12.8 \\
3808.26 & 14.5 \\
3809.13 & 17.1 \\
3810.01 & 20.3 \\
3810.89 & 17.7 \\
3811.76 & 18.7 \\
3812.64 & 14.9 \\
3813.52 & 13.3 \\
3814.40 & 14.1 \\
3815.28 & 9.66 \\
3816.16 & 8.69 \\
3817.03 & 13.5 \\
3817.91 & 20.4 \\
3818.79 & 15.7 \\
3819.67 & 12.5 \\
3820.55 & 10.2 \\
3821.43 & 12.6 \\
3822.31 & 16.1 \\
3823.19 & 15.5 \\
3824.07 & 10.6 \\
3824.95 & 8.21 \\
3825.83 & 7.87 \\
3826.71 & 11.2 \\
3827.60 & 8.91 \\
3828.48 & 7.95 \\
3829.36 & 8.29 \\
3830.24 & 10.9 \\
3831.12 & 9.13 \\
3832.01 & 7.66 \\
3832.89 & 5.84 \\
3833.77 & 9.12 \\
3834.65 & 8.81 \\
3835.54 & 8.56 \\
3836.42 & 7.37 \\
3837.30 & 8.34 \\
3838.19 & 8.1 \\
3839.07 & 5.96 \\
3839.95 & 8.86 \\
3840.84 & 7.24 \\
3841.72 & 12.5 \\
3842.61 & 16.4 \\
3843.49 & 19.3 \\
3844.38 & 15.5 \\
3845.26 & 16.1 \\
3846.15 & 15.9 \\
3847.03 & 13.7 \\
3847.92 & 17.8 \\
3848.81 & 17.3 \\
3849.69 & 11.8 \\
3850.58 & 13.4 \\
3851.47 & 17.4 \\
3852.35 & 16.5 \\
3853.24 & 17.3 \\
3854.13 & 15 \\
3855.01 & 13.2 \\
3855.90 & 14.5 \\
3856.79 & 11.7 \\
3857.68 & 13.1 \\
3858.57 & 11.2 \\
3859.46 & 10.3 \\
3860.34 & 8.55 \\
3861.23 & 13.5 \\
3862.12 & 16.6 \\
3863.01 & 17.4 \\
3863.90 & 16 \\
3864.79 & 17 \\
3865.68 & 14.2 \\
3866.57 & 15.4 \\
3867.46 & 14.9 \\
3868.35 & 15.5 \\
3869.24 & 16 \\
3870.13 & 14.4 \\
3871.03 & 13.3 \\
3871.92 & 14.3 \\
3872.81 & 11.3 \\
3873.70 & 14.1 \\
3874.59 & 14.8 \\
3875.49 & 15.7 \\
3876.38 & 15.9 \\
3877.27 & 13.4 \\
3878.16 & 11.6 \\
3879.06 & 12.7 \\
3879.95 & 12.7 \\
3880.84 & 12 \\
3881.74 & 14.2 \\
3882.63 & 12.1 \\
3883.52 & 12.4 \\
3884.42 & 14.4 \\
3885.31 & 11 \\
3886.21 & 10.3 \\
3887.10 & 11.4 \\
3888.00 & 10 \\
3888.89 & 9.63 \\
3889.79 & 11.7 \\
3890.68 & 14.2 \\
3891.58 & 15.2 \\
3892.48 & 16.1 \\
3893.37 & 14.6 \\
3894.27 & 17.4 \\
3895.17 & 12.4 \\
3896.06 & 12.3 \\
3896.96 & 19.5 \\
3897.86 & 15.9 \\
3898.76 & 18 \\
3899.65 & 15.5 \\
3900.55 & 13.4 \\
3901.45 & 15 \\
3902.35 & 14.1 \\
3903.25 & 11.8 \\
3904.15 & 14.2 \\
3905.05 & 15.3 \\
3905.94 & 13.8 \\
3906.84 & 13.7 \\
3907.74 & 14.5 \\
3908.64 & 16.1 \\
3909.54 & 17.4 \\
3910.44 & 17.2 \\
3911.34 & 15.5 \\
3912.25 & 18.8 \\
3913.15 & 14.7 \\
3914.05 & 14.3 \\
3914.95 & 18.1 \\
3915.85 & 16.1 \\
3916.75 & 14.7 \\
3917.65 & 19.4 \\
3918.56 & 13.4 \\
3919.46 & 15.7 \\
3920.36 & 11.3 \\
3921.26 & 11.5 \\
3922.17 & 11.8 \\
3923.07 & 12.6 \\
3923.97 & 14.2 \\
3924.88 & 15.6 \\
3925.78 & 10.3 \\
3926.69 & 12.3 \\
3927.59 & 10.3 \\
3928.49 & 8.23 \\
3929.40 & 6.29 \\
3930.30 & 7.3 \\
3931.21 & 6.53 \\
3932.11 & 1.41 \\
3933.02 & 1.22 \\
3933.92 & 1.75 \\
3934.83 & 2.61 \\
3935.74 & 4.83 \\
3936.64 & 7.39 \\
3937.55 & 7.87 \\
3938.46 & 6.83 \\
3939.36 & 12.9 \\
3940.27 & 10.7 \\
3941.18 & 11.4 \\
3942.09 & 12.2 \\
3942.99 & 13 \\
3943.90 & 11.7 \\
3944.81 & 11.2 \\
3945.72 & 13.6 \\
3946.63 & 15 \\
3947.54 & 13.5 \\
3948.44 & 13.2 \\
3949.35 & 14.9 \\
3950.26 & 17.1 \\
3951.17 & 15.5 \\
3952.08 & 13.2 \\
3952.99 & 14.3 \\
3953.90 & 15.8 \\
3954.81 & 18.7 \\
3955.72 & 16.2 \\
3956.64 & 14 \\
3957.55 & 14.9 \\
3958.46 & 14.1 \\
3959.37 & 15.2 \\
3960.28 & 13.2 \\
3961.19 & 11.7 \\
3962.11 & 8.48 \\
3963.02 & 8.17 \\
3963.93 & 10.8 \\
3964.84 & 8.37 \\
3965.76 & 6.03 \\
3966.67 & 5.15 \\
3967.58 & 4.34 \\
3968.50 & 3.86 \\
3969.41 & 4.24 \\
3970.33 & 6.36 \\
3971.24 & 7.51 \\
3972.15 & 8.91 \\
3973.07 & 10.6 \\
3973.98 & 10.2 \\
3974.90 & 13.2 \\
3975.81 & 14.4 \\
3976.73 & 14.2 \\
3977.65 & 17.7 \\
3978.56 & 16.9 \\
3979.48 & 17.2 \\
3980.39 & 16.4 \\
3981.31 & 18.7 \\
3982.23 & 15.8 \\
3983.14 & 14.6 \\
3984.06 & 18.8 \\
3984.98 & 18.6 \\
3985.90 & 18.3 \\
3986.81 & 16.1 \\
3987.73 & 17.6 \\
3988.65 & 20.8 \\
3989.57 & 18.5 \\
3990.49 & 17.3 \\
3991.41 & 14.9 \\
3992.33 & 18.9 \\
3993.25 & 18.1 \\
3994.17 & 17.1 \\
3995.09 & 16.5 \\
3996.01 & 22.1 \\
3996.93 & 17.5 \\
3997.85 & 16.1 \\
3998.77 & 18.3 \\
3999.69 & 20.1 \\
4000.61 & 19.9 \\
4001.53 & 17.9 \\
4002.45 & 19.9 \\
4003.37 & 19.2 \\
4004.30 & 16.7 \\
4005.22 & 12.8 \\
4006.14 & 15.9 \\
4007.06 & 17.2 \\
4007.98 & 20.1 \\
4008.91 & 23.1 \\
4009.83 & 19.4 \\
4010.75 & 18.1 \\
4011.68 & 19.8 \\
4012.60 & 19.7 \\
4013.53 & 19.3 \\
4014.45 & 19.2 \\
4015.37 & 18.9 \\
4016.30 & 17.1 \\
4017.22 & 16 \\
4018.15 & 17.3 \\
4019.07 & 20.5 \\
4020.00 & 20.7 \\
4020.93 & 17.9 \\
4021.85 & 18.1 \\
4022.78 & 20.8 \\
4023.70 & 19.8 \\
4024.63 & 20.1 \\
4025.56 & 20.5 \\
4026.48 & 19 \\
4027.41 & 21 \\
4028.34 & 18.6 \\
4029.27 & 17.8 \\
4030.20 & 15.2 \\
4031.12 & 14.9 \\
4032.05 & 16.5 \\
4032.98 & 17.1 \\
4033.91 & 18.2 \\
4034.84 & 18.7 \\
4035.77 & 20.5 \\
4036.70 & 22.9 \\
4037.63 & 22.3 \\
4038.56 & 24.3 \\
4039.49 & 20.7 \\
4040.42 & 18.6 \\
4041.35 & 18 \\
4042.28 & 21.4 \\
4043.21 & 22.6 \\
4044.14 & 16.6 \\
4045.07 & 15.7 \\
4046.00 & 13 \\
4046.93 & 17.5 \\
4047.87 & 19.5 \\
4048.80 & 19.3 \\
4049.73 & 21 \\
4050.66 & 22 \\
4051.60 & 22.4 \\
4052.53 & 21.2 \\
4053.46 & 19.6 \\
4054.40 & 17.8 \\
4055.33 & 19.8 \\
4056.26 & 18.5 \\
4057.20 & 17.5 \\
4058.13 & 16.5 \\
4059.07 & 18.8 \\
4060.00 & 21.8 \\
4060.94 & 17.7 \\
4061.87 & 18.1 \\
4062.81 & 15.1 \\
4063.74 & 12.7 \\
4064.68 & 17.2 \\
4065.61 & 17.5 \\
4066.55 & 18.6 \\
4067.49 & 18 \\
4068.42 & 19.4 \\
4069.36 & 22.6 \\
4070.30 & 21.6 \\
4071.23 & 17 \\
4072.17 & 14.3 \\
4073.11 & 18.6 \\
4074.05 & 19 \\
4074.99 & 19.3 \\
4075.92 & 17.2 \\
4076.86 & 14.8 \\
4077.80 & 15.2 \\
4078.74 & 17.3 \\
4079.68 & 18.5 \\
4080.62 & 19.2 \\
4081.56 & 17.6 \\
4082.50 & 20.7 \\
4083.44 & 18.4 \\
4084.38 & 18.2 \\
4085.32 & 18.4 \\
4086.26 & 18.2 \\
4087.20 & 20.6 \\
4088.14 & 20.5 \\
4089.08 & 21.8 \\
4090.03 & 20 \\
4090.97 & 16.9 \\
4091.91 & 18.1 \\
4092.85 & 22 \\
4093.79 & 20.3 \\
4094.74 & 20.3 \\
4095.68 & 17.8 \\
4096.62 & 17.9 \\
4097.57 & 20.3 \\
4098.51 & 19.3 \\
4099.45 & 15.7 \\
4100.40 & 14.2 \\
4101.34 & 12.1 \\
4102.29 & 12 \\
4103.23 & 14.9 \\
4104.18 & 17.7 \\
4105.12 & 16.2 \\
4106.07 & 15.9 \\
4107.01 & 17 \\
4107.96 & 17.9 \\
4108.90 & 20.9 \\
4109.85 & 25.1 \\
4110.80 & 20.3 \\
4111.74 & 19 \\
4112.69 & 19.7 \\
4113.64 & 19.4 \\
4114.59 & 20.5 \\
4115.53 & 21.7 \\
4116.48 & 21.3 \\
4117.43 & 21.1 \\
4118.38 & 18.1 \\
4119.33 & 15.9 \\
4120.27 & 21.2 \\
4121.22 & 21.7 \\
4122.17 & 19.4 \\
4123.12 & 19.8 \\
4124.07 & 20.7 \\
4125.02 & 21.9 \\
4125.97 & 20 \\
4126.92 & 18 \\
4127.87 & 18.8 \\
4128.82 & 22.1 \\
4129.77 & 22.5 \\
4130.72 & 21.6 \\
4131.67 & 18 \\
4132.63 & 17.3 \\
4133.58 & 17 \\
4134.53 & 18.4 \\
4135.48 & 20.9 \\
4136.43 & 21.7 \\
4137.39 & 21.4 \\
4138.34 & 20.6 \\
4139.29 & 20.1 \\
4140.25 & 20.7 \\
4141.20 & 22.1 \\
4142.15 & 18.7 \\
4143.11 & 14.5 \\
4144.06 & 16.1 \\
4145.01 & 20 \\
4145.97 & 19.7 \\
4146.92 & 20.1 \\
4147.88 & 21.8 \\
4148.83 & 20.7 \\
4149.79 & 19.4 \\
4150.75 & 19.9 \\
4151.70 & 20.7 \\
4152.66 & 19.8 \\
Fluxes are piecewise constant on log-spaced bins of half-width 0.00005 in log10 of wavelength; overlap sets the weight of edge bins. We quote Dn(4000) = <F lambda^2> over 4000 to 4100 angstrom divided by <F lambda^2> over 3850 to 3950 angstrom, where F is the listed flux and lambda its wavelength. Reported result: 1.55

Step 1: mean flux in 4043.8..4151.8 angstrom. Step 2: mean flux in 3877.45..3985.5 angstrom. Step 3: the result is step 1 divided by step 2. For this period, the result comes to 1.50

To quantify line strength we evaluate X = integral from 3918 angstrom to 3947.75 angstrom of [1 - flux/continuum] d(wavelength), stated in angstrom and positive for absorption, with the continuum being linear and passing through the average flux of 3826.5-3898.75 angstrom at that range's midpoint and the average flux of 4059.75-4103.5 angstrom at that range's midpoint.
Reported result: 9.6 angstrom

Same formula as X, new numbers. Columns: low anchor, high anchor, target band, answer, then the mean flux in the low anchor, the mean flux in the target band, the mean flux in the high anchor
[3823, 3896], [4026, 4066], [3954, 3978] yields 7.9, 12.7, 10.8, 18.7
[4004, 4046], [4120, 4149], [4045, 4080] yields 1.8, 18.8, 18.2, 19.9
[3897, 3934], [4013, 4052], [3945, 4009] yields 6.2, 13.1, 14.7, 19.1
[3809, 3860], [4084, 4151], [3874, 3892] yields 1.2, 12.5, 12.8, 19.2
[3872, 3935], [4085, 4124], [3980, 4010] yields -4.5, 13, 18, 18.8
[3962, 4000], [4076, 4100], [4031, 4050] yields -2.8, 14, 19.1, 18.7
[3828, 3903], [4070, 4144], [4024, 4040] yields -2.1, 13.1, 19.3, 18.9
